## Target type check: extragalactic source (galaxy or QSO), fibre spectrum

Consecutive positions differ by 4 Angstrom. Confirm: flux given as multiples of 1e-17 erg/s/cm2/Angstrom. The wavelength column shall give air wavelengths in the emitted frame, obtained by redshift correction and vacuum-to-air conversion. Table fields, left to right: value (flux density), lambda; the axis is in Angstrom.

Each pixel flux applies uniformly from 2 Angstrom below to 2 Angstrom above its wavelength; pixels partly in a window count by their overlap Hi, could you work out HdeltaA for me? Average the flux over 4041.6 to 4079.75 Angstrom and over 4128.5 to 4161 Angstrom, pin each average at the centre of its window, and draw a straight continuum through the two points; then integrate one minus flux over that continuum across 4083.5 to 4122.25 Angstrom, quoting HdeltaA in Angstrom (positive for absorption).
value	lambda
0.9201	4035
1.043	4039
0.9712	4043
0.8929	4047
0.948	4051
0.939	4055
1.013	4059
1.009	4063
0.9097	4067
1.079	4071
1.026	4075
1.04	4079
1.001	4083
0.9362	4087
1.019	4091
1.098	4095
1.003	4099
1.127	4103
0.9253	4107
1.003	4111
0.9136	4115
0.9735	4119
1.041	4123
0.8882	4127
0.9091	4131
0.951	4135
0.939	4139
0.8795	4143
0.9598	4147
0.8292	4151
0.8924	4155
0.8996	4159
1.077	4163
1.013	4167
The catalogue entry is -2.35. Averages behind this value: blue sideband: 0.981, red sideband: 0.907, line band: 1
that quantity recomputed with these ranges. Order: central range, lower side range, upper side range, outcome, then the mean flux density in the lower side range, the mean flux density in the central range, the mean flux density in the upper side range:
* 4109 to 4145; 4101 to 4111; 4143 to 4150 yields 0.9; 1.02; 0.944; 0.918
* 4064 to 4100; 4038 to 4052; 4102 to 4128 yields -1.6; 0.959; 1.01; 0.98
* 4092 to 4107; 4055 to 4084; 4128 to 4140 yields -1.3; 1.01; 1.05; 0.929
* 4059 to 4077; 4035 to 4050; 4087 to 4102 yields -0.2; 0.961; 1.01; 1.03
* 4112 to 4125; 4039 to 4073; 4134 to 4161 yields -0.7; 0.975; 0.978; 0.906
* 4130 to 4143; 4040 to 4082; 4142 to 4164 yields 0.0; 0.985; 0.927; 0.918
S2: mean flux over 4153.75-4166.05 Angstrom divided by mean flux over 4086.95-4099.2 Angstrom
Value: 0.9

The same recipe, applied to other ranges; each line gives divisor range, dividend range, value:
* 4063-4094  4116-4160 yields 0.92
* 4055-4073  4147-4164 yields 0.92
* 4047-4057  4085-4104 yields 1.11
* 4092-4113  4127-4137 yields 0.89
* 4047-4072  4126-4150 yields 0.95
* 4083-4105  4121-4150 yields 0.90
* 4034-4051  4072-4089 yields 1.05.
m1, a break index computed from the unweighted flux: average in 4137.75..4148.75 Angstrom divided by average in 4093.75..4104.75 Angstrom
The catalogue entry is 0.9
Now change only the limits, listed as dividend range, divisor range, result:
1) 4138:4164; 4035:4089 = 0.93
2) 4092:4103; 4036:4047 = 1.08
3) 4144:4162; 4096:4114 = 0.89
